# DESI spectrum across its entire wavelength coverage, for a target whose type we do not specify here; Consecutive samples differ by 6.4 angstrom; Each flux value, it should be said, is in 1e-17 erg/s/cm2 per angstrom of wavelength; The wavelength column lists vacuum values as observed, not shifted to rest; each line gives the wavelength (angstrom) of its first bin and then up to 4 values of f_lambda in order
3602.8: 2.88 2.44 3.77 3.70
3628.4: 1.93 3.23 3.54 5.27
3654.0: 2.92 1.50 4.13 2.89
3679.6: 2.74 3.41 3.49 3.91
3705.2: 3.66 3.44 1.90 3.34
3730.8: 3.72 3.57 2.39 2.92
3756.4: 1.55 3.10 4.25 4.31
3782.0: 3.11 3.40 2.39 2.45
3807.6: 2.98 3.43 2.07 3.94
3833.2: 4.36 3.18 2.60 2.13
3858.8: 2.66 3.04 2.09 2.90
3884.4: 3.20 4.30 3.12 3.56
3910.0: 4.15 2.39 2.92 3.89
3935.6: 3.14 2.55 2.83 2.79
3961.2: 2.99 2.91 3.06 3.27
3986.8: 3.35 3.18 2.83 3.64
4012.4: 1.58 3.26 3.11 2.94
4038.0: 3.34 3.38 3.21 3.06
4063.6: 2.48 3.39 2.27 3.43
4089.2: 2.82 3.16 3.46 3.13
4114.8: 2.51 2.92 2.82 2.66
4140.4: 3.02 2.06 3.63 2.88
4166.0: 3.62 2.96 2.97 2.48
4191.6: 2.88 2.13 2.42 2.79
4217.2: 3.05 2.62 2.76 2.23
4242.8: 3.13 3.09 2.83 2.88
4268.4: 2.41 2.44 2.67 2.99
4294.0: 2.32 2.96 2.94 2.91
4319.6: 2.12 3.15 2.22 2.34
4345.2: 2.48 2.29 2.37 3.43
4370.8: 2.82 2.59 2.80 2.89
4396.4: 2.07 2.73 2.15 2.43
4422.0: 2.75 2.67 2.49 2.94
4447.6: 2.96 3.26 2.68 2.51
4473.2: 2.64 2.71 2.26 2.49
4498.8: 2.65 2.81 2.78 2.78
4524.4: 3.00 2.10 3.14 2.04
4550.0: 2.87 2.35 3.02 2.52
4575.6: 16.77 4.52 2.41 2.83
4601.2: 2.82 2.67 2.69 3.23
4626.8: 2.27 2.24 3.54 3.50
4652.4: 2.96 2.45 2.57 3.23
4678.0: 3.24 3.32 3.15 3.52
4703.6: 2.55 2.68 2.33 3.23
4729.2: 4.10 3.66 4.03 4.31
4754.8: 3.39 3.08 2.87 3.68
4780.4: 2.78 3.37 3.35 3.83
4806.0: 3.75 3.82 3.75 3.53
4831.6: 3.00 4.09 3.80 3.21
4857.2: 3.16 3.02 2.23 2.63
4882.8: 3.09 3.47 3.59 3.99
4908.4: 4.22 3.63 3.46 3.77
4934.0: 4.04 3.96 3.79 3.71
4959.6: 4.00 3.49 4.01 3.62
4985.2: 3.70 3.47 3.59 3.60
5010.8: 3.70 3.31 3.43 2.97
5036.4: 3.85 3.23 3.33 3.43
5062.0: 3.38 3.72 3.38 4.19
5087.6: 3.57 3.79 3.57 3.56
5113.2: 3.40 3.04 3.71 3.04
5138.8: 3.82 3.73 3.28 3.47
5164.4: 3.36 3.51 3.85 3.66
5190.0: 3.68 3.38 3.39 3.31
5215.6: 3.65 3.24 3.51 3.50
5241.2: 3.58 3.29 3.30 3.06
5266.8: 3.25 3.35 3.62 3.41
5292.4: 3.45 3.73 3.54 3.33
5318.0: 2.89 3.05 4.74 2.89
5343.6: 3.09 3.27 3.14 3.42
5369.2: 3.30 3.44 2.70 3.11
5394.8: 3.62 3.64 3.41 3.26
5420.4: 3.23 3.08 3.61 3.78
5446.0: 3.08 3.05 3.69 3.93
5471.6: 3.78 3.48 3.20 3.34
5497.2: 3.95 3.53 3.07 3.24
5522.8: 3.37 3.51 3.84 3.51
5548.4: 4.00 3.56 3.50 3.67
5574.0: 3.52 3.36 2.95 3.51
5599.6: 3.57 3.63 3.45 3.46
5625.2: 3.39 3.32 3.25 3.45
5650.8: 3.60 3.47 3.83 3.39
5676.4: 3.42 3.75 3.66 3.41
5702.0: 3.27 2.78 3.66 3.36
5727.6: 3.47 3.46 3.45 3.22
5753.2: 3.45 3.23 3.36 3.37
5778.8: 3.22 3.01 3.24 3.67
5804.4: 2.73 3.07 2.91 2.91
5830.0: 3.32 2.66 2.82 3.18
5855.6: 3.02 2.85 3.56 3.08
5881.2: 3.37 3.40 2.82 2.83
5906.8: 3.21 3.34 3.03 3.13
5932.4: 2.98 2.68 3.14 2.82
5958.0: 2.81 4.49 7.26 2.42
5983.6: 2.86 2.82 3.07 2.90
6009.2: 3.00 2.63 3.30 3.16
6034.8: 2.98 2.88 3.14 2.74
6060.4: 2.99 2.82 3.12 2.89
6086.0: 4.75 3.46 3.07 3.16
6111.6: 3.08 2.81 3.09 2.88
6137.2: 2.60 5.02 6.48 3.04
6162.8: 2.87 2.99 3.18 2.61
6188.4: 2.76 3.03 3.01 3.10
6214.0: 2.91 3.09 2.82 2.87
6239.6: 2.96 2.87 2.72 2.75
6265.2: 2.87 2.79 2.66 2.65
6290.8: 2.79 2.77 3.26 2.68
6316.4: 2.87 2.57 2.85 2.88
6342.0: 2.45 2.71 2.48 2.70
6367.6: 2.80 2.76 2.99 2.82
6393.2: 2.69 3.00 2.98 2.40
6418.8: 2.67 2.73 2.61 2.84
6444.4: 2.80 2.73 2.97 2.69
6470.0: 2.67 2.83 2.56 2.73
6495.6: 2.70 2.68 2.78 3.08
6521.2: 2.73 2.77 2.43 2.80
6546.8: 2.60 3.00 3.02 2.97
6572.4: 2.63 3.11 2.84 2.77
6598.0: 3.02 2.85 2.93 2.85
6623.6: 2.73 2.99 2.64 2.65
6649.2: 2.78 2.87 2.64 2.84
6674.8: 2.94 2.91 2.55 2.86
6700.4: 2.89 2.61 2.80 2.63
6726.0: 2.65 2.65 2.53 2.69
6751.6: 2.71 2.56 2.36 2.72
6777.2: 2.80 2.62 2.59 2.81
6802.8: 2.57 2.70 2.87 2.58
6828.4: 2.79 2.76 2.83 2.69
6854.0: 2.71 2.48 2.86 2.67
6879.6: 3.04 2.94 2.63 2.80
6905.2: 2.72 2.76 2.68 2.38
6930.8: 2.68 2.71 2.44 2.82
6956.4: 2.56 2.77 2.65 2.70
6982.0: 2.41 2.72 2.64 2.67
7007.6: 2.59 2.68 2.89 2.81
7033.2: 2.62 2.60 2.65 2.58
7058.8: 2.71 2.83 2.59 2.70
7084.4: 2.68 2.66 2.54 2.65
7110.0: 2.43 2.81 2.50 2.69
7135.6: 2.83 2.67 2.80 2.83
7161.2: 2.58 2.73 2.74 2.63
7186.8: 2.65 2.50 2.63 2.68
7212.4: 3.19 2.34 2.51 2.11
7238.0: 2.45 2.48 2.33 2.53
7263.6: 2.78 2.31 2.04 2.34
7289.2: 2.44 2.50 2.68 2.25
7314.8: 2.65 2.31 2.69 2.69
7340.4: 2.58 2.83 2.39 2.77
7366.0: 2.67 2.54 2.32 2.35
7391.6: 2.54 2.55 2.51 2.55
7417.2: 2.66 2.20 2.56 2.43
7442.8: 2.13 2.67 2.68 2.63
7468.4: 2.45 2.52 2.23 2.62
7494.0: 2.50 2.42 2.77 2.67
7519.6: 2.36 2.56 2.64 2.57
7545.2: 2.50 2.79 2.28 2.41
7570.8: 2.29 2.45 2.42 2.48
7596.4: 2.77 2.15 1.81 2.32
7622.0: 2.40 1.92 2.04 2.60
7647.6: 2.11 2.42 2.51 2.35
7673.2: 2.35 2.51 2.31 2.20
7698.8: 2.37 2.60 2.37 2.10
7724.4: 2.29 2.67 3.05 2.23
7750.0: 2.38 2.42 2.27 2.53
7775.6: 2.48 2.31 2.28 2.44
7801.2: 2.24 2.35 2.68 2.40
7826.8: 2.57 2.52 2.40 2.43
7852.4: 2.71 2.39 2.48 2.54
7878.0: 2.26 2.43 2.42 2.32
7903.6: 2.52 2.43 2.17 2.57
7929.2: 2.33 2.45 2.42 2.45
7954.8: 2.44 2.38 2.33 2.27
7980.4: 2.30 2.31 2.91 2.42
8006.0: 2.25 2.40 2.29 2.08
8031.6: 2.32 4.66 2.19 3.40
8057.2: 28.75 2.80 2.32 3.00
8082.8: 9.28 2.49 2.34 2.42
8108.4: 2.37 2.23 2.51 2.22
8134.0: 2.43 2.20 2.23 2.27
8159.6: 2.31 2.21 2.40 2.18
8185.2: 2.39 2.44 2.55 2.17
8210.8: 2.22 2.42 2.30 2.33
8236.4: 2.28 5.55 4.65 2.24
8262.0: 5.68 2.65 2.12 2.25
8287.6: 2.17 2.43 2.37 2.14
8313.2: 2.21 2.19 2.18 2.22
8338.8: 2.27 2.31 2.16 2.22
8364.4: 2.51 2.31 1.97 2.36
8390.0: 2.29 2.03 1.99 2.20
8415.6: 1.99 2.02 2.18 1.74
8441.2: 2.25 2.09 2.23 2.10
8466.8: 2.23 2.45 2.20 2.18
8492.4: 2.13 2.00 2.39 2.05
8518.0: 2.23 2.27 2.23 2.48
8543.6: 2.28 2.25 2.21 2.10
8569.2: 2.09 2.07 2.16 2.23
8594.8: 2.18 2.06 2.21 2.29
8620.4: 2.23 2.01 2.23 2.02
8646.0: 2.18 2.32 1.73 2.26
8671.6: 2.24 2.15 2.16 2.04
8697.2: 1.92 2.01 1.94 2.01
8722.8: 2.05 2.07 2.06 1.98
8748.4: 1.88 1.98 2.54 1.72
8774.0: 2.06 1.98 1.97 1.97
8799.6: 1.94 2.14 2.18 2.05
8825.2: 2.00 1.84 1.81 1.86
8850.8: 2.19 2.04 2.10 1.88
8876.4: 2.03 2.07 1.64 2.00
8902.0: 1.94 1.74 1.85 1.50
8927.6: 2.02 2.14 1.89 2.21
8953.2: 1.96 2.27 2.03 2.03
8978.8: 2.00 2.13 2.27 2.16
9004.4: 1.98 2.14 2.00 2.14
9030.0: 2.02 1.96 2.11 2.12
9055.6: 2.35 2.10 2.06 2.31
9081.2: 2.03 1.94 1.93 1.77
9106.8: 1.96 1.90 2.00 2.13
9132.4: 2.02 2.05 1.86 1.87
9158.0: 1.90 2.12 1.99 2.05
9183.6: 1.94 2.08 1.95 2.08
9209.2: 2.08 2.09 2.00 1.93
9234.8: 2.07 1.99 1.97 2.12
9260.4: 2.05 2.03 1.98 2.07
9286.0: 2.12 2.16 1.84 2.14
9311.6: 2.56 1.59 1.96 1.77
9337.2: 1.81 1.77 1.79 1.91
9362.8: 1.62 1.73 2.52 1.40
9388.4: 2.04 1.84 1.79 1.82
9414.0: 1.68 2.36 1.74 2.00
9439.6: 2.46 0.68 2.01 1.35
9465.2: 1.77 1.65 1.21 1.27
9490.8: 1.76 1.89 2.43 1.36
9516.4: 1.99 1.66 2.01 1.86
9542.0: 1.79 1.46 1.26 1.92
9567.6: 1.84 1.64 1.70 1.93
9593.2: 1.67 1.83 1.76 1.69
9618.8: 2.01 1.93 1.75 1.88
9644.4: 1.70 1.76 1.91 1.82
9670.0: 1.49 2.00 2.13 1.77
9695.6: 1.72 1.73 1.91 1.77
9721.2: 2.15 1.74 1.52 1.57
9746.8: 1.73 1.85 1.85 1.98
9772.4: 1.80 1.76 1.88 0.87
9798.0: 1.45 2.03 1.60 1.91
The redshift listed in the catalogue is 0.227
